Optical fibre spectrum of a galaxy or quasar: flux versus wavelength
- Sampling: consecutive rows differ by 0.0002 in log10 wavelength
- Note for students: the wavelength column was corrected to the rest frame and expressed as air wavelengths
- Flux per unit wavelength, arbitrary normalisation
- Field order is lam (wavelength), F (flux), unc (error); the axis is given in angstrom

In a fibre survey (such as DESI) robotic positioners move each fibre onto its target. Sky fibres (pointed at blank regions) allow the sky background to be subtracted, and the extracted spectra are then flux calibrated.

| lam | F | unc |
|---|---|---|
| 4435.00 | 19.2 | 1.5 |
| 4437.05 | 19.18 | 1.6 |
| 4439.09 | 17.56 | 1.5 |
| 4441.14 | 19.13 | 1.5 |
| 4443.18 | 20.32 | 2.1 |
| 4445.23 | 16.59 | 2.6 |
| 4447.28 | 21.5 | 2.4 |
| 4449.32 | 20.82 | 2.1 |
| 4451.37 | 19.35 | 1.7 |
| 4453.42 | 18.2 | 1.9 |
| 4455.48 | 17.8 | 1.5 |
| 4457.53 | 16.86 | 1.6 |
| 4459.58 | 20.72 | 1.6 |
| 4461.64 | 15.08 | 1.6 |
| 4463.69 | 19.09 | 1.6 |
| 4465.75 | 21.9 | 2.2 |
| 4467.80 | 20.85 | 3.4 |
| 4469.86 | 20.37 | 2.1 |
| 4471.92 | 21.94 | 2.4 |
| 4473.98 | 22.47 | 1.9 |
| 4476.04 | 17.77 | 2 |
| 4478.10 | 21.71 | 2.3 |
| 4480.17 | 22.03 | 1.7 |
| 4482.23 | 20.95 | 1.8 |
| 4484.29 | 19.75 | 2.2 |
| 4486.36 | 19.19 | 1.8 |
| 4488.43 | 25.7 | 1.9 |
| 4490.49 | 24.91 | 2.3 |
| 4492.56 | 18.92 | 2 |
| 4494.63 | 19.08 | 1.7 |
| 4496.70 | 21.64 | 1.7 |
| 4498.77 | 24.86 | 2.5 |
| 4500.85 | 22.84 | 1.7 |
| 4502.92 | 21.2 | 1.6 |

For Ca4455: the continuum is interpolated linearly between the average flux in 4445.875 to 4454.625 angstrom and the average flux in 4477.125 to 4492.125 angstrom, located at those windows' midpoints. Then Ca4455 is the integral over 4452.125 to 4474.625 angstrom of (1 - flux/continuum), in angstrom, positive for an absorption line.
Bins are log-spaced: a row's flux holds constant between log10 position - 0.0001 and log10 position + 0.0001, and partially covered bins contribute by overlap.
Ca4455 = 1.2 angstrom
